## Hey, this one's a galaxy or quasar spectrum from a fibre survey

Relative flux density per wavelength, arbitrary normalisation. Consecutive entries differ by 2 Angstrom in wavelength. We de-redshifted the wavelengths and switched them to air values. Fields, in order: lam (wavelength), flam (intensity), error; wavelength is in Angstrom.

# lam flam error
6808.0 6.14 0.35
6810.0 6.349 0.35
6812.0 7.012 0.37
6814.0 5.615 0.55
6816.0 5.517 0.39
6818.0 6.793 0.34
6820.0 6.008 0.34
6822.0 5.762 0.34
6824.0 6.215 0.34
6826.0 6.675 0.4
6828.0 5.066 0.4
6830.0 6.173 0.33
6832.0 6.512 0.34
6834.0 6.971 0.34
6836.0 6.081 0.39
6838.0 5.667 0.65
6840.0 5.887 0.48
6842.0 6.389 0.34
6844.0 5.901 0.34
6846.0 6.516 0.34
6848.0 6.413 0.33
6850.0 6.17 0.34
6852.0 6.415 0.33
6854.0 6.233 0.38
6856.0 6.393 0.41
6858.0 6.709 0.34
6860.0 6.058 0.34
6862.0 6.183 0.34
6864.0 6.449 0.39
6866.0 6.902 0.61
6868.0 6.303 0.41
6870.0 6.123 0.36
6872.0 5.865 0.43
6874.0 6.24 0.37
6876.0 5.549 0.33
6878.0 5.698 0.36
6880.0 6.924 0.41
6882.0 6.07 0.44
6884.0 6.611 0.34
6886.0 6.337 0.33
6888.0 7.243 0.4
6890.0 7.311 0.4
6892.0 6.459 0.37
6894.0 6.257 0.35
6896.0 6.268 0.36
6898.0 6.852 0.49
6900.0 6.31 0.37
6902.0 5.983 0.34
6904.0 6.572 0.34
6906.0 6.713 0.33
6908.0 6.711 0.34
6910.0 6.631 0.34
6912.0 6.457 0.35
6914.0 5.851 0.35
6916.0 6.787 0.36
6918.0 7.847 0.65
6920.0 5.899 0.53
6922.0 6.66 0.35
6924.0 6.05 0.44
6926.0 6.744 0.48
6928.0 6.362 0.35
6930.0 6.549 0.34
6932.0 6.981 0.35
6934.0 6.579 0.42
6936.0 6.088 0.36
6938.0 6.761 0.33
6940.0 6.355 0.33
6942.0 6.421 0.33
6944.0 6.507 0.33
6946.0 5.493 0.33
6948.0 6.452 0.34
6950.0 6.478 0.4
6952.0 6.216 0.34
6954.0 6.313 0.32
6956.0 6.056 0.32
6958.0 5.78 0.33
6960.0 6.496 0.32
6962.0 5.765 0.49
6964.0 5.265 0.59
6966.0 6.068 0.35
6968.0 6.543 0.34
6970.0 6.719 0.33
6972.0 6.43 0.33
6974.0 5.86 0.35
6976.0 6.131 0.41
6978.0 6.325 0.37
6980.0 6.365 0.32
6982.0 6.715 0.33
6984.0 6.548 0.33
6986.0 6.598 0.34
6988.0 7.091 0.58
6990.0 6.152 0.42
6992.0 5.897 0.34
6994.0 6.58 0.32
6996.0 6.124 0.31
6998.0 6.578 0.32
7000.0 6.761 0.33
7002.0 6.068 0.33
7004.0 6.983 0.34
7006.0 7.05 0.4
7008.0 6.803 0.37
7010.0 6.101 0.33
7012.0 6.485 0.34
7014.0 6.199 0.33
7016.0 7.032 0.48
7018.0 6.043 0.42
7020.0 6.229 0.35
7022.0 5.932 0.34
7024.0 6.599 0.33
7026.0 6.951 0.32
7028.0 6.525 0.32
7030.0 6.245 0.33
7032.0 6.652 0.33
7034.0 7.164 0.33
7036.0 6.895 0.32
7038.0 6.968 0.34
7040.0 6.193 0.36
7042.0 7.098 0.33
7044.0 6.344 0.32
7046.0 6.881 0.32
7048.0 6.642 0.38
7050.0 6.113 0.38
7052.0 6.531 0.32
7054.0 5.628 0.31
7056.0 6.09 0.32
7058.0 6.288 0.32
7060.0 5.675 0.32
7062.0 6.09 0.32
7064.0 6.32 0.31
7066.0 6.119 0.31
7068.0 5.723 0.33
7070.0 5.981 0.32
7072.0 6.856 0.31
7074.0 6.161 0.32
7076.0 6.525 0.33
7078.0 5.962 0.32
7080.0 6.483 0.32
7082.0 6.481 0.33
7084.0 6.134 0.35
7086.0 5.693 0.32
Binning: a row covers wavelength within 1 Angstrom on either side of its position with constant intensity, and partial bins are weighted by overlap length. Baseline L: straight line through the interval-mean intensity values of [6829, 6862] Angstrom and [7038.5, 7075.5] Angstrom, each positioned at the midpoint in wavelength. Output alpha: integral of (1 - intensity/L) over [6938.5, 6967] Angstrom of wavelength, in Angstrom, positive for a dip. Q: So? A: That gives 0.7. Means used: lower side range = 6.28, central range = 6.13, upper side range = 6.28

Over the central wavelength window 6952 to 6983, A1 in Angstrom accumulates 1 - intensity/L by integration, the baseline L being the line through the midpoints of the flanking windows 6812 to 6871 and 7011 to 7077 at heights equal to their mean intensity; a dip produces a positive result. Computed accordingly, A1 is 0.7 Angstrom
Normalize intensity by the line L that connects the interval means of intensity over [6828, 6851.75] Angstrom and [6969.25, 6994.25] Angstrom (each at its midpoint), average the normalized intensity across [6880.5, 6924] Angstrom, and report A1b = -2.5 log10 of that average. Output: -0.04 mag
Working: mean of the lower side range 6.2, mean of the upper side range 6.41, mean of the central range 6.56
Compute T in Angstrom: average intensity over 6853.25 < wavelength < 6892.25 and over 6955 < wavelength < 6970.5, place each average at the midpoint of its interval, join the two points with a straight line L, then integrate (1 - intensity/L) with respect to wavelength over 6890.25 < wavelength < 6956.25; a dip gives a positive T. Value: -2.7 Angstrom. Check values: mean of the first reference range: 6.38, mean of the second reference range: 6.07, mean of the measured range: 6.46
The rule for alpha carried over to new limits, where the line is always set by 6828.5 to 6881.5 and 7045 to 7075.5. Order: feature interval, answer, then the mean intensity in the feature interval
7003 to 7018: -1.0 Angstrom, 6.62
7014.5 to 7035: -1.0 Angstrom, 6.53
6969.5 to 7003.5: -1.0 Angstrom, 6.41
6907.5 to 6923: -0.9 Angstrom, 6.6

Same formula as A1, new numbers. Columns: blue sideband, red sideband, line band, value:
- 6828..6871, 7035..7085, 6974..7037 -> -1.9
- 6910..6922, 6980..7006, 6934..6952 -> 0.6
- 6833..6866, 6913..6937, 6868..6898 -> 0.2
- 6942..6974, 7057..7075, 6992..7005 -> -0.7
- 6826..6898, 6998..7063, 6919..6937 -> -0.2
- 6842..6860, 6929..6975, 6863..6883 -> 0.3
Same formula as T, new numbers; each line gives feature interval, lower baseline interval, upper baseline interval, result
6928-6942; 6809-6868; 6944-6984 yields -0.7 Angstrom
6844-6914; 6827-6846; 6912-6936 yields -0.9 Angstrom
